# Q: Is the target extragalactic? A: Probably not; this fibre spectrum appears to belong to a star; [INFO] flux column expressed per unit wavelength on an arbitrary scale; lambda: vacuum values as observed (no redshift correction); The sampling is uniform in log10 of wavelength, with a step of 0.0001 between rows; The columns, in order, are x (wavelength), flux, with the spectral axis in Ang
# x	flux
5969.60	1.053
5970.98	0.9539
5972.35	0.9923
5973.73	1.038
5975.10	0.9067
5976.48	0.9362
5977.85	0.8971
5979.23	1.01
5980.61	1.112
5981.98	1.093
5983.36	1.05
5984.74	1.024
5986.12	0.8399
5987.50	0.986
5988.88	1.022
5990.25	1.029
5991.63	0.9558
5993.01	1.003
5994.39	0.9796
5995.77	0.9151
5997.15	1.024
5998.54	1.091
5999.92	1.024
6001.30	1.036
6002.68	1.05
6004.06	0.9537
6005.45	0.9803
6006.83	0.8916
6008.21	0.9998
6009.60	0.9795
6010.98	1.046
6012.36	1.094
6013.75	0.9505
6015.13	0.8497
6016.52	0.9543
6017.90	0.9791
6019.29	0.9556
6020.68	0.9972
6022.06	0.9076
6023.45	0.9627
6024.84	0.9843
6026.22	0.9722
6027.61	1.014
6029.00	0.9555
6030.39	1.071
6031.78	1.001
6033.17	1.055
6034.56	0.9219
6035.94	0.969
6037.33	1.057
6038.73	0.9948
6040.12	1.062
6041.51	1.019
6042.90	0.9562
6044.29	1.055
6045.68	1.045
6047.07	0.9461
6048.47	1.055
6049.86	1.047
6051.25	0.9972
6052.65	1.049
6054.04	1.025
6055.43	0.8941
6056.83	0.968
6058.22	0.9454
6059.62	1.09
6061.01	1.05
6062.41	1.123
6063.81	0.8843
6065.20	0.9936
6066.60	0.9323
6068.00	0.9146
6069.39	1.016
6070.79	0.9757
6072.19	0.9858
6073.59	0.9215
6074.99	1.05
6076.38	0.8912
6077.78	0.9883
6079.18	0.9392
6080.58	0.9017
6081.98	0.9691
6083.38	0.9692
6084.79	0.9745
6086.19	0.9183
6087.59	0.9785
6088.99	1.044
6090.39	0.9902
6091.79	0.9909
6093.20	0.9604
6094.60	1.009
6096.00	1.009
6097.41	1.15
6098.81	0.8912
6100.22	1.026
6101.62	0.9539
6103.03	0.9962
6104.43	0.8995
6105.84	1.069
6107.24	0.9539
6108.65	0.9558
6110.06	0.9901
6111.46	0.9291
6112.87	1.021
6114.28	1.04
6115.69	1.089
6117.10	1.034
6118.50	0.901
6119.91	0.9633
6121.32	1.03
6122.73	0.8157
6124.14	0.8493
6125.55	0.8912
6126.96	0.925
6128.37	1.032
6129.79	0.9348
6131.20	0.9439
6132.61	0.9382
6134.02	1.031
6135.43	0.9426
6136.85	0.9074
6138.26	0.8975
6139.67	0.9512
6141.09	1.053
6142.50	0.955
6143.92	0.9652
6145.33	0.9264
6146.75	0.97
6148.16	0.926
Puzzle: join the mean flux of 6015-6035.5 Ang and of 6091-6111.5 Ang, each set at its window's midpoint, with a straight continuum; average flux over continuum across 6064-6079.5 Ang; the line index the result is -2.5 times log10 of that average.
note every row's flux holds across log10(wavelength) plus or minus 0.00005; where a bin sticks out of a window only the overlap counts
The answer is 0.02 mag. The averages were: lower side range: 0.975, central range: 0.963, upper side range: 0.988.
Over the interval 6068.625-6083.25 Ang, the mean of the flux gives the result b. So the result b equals 0.964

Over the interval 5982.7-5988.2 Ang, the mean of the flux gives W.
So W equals 0.973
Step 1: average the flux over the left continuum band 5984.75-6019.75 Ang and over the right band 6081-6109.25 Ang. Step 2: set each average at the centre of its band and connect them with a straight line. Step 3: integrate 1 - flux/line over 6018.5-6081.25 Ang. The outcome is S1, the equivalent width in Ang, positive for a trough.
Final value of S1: -0.3 Ang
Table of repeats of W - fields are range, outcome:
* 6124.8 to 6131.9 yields 0.944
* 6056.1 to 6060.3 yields 0.999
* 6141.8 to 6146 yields 0.949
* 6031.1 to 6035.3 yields 0.994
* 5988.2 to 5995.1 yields 0.999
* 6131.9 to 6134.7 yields 0.986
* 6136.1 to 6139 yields 0.903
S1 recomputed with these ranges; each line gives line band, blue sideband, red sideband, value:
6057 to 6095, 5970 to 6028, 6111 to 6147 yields -0.3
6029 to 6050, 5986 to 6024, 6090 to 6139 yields -0.8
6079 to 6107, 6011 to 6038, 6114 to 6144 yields -0.5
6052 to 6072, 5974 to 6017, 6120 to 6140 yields -0.5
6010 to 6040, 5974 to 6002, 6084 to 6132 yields 0.1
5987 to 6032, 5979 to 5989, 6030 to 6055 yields 1.3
